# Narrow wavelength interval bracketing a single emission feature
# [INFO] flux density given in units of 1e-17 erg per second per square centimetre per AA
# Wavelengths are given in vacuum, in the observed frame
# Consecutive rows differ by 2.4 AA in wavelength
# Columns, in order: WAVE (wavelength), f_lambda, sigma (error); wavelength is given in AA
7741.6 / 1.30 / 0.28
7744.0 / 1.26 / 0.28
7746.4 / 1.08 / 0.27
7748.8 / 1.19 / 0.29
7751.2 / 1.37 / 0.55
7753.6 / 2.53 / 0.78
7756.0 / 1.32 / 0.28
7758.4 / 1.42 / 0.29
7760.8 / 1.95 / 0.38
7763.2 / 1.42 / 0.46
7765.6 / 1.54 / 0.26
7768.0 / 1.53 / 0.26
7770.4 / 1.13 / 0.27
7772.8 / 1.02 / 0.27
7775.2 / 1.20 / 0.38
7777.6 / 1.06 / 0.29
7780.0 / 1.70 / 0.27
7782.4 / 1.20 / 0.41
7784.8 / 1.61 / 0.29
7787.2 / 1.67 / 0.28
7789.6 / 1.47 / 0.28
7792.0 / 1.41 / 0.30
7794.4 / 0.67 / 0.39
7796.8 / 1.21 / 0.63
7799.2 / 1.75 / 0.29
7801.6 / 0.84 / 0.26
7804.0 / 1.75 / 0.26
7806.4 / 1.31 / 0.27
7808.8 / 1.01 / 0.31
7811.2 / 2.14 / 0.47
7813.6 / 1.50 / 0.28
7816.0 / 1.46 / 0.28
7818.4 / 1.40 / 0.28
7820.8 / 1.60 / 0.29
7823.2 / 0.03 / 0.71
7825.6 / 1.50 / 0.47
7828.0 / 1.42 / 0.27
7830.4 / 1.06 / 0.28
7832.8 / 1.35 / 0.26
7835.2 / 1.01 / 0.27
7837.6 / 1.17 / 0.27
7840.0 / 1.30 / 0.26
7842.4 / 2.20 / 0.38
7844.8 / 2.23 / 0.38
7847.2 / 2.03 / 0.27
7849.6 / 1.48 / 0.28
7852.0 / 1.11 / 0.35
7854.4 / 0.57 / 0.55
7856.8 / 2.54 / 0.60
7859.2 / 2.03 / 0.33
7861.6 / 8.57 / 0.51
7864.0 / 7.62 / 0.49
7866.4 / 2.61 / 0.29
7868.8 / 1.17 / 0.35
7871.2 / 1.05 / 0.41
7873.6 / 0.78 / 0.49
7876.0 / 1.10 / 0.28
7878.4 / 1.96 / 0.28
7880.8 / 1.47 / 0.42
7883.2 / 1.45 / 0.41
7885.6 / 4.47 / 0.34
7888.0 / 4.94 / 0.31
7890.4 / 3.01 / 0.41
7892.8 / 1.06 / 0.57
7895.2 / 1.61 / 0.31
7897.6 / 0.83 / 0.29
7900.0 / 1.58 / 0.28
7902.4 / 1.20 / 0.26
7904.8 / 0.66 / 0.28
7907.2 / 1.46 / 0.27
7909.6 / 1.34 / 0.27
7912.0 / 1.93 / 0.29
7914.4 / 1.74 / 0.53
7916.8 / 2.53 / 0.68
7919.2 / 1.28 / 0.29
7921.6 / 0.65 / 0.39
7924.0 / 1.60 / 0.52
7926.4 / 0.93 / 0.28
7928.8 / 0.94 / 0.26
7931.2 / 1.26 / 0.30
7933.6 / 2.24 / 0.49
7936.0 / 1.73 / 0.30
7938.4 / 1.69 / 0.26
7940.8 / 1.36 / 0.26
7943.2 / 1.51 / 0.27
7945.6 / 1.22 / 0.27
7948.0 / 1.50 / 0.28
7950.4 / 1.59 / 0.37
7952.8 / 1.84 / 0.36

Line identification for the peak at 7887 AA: [N II]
